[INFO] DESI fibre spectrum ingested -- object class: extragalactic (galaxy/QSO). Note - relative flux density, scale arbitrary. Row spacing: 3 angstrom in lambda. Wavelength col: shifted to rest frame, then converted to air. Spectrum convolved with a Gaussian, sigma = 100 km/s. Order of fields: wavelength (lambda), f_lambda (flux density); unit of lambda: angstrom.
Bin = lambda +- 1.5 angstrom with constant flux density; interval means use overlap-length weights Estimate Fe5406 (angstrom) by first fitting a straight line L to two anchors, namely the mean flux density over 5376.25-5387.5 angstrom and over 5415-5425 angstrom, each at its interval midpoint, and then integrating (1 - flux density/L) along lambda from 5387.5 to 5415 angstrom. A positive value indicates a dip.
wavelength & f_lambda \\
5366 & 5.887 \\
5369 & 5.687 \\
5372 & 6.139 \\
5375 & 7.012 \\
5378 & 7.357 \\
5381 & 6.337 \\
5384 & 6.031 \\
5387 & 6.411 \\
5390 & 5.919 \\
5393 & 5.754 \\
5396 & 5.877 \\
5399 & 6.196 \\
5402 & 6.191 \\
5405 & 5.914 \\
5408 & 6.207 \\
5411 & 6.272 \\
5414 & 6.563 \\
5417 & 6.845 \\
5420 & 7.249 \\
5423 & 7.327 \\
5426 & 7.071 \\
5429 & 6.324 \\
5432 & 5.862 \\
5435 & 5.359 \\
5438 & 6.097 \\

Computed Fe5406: 2.96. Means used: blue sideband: 6.56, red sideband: 7.11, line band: 6.1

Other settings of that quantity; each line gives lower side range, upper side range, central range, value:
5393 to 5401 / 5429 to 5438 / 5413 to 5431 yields -3.1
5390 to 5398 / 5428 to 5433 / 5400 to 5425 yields -2.5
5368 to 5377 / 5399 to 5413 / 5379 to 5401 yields 0.6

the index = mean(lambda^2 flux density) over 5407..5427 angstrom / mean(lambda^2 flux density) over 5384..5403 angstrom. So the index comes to 1.1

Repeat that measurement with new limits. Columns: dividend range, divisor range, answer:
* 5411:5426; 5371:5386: 1.07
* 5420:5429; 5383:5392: 1.17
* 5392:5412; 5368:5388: 0.95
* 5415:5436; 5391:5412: 1.10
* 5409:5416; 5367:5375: 1.07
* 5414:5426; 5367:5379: 1.11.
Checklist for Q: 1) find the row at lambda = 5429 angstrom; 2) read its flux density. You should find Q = 6.324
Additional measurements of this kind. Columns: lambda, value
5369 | 5.687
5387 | 6.411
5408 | 6.207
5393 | 5.754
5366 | 5.887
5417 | 6.845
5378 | 7.357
